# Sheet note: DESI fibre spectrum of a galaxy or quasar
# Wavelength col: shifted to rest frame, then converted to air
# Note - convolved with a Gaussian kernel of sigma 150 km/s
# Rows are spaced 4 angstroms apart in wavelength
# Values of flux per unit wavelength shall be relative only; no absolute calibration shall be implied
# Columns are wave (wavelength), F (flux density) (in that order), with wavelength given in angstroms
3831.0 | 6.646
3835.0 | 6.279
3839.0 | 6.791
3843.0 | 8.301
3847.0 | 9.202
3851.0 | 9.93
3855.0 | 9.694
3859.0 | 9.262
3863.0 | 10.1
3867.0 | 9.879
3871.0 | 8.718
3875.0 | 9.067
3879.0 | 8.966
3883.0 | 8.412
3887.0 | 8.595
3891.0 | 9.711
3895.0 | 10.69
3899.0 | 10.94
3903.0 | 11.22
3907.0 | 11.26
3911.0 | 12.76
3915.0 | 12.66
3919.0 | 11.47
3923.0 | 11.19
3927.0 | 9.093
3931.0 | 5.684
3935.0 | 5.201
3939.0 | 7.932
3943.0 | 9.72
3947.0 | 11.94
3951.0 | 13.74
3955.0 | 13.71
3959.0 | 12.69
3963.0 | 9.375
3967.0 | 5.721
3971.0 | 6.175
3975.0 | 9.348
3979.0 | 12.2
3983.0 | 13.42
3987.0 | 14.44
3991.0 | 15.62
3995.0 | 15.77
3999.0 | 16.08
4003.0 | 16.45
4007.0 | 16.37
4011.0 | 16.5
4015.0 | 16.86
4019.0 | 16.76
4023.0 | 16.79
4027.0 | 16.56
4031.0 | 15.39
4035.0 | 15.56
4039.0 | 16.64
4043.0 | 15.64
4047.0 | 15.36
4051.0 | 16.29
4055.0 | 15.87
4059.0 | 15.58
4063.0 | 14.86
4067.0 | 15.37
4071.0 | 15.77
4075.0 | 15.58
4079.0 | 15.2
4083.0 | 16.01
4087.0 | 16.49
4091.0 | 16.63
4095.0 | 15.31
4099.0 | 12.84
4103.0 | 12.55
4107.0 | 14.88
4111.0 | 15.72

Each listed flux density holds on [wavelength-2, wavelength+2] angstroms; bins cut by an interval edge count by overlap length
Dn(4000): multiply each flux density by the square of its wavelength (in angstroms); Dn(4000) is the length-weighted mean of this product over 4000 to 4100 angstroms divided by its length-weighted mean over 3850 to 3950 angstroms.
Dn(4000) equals 1.75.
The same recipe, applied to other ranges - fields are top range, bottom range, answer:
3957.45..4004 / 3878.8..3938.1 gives 1.29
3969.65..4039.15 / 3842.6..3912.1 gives 1.62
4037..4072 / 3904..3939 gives 1.71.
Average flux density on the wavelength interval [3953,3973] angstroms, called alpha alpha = 9.53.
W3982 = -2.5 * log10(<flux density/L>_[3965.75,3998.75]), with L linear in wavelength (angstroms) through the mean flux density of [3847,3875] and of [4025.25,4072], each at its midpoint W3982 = 0.14 mag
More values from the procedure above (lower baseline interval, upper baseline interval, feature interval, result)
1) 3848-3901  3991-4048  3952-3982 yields 0.330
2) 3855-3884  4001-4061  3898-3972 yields 0.173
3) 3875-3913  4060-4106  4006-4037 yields -0.205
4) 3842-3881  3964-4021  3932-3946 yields 0.461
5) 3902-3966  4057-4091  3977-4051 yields -0.168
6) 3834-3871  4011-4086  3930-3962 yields 0.206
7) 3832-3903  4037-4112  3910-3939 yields 0.137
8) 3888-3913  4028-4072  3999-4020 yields -0.149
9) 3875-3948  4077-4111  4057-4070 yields -0.085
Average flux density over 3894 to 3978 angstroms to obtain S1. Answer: 10.1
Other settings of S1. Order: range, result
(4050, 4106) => 15.3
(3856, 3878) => 9.4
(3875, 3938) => 9.8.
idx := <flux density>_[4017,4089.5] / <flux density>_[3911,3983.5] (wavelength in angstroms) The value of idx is 1.58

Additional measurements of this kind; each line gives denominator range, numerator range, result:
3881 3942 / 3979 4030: 1.62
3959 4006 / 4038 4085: 1.27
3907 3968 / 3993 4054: 1.57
